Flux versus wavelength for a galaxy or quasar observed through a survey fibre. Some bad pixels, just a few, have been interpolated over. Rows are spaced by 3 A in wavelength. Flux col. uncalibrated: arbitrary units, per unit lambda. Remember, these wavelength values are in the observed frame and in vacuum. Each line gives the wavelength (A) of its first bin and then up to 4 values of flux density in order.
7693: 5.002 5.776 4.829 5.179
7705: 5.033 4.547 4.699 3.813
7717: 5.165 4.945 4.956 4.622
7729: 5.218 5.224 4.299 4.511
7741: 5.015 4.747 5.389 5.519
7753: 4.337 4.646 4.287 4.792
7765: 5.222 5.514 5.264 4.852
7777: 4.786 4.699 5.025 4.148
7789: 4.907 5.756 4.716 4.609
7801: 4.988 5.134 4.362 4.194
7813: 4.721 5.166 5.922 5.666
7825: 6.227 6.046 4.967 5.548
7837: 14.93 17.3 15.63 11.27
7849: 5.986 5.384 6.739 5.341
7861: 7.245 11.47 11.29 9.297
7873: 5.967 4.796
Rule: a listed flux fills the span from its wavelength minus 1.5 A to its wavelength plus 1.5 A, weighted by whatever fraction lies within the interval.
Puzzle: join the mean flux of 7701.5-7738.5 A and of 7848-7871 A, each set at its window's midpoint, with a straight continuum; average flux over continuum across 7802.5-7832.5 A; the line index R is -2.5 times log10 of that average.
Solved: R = 0.30 mag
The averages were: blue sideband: 4.78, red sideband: 7.85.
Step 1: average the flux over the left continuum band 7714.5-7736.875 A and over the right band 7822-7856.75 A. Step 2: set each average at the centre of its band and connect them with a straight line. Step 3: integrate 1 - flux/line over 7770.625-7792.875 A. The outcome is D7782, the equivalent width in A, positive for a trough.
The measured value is 6.4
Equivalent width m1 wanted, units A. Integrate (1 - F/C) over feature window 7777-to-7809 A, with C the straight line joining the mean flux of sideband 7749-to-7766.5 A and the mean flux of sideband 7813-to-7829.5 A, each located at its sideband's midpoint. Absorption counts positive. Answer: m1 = 2.8 A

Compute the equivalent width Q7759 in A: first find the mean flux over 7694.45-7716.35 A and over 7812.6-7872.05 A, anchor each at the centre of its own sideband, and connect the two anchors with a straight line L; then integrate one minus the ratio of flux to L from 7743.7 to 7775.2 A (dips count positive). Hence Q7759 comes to 6.4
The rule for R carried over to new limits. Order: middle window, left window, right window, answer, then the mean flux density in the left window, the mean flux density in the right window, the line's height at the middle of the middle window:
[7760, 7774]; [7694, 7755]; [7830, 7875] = 0.23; 4.89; 9.22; 6.33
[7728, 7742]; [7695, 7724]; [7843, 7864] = 0.12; 4.88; 7.93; 5.42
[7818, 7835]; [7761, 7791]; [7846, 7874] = 0.17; 4.94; 7.86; 6.69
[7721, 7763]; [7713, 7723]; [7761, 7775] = 0.02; 4.73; 5.15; 4.93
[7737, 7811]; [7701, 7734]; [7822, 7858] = 0.33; 4.84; 8.79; 6.66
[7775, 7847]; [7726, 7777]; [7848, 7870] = 0.00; 4.91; 7.79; 6.5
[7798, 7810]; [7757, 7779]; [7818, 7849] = 0.47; 4.95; 9.24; 7.31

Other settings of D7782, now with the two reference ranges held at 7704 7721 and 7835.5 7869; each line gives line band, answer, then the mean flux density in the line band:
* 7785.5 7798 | 4.66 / 4.91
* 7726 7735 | 0.71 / 4.97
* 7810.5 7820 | 3.95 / 5.12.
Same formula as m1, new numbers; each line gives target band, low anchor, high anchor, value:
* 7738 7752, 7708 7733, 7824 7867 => 1.39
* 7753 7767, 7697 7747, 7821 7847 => 3.85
